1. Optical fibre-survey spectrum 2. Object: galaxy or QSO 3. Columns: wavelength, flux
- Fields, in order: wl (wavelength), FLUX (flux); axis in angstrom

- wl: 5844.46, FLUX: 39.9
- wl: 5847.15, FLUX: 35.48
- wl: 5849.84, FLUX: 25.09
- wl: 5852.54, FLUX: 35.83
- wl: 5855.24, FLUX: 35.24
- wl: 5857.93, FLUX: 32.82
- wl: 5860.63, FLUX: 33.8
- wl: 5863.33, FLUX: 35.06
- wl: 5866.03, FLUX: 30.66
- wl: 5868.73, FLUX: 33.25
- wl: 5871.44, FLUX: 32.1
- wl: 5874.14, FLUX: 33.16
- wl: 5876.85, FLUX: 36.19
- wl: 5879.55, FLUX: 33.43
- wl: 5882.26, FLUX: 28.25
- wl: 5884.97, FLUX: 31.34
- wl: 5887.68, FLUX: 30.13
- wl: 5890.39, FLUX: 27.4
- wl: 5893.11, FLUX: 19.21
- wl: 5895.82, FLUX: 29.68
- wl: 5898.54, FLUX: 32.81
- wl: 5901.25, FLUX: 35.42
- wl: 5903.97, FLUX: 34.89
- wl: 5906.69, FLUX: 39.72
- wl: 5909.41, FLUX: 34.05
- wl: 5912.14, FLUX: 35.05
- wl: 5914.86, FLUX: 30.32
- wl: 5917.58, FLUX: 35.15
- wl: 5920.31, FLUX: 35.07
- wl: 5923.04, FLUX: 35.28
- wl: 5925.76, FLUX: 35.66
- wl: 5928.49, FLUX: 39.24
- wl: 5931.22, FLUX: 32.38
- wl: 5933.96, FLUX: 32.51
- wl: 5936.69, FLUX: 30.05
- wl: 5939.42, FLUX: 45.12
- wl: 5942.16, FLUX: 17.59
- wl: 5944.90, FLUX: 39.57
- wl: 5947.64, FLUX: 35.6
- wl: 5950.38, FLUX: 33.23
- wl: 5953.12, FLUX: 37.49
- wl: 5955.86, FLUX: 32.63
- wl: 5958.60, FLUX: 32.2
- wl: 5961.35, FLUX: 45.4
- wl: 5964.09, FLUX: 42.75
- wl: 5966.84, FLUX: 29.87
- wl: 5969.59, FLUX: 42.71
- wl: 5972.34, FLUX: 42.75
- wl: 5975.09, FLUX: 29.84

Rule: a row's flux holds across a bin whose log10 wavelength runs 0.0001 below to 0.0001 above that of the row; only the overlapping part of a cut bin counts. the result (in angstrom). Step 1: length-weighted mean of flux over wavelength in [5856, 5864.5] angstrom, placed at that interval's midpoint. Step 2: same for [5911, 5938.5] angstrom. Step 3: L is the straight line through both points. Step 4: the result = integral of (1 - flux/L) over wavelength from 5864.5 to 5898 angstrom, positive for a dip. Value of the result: 3.53 angstrom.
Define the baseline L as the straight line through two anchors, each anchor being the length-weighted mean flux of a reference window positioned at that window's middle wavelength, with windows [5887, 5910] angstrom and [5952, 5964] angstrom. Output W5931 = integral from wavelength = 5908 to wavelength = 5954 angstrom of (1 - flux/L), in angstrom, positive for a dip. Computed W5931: 0.6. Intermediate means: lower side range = 31.4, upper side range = 37.6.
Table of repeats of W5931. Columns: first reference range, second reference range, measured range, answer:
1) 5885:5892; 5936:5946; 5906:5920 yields -1.7 angstrom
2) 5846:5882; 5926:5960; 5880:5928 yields 1.6 angstrom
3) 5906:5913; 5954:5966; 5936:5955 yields 1.6 angstrom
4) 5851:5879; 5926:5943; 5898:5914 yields -0.8 angstrom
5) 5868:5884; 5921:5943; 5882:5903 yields 2.3 angstrom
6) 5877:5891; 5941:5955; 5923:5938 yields -0.8 angstrom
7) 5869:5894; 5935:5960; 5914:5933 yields -1.3 angstrom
